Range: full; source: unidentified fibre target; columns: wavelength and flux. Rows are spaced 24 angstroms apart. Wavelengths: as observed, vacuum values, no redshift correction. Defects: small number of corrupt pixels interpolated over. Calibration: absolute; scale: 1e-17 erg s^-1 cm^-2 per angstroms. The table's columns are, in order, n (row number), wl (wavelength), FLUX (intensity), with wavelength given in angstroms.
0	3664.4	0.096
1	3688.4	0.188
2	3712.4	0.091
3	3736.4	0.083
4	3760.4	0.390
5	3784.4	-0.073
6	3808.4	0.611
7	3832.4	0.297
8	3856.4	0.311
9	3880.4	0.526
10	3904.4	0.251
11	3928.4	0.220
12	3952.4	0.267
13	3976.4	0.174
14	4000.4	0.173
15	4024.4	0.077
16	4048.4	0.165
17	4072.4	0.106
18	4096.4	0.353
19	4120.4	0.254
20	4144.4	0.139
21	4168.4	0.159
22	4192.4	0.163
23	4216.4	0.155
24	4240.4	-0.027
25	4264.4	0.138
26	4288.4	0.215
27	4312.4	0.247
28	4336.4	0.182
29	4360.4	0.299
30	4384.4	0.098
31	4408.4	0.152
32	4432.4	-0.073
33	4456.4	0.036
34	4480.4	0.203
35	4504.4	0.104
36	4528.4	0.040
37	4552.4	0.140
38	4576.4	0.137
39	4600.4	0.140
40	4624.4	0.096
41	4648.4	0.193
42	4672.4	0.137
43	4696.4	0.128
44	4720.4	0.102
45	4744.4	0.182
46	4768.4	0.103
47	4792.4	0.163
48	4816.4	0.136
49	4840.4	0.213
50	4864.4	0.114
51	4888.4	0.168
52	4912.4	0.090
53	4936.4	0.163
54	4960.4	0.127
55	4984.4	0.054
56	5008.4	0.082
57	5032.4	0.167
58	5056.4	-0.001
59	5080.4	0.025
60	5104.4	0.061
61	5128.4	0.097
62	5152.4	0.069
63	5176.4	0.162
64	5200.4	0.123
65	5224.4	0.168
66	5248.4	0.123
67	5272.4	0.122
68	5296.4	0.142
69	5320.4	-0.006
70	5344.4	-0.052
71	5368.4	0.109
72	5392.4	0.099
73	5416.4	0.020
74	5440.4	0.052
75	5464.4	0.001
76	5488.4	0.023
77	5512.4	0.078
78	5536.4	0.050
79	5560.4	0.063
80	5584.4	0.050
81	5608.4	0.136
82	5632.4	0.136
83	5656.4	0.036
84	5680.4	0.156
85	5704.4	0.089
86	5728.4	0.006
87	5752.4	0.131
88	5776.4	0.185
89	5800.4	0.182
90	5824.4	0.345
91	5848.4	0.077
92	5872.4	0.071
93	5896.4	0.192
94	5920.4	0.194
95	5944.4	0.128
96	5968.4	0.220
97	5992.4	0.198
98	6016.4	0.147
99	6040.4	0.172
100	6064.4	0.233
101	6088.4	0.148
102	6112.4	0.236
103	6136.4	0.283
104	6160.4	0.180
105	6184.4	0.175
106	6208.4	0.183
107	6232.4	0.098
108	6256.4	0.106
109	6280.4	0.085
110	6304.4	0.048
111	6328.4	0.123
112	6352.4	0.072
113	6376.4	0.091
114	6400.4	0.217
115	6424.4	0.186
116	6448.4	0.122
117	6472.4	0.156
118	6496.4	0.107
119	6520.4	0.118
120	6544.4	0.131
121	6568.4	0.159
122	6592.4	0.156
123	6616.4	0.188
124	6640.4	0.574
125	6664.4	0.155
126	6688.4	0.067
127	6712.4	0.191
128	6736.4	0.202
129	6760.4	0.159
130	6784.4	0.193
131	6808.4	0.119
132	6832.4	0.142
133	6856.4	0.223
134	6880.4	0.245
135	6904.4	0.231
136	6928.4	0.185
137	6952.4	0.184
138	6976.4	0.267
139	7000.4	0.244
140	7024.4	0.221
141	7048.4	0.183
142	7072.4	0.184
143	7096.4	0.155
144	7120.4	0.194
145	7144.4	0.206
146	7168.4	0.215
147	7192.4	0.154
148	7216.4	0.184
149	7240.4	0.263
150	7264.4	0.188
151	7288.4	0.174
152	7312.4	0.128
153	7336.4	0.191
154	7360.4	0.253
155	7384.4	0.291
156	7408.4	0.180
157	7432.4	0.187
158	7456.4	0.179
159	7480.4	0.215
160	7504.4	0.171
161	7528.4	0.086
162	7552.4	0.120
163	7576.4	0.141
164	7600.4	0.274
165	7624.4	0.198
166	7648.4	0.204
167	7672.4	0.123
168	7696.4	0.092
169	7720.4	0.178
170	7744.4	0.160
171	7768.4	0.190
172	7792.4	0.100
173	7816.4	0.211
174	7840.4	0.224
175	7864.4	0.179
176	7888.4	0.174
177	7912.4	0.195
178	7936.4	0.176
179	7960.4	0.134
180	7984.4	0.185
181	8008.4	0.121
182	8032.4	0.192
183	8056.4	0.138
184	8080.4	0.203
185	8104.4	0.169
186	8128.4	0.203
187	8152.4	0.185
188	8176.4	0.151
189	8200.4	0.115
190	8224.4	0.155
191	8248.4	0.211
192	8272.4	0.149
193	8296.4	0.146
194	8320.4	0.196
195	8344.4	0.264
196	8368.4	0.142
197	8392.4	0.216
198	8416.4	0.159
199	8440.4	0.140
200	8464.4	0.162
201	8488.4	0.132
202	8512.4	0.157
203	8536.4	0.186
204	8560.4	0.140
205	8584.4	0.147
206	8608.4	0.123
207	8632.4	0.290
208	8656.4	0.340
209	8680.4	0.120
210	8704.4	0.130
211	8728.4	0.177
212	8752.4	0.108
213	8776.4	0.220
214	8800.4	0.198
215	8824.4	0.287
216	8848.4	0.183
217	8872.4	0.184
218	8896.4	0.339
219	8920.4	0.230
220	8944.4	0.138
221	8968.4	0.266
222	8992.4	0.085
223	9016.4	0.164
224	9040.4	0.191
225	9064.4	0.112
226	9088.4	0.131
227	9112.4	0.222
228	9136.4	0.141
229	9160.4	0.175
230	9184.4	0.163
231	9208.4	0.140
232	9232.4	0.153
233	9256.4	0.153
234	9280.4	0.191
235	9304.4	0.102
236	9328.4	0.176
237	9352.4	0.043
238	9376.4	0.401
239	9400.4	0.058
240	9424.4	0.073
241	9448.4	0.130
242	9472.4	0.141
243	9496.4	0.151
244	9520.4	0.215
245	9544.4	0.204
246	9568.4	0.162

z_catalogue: 0.78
